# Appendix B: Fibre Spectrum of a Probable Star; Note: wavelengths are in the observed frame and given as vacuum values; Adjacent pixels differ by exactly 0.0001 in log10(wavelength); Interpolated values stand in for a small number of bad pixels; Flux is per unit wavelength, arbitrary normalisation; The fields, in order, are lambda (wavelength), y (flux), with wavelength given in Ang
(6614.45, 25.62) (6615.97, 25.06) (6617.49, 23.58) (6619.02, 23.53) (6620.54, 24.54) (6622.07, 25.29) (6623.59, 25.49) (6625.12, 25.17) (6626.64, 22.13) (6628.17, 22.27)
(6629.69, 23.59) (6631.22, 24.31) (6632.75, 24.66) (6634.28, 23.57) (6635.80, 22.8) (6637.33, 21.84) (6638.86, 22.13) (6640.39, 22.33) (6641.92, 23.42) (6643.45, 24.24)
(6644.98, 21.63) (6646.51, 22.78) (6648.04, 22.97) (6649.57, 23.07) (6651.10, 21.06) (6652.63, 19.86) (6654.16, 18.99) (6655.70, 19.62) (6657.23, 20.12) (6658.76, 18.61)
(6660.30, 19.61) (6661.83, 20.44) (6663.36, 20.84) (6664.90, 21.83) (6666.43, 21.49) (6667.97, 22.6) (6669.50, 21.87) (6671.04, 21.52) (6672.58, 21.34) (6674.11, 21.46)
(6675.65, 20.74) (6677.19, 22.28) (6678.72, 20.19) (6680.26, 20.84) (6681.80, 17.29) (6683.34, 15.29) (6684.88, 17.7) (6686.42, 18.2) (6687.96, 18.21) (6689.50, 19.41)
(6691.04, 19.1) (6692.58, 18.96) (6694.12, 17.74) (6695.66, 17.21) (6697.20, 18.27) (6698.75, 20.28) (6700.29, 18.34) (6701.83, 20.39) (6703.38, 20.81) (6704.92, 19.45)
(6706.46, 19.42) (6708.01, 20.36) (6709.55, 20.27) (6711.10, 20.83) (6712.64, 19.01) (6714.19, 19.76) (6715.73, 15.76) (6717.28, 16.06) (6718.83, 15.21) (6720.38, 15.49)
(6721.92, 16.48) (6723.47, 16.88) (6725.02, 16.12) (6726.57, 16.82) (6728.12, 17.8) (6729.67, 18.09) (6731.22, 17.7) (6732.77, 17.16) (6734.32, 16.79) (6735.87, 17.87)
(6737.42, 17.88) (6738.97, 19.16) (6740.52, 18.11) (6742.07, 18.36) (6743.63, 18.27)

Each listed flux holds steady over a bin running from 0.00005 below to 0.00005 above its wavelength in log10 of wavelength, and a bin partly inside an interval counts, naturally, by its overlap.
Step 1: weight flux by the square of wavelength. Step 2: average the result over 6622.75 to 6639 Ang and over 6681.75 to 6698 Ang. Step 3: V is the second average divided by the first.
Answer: 0.78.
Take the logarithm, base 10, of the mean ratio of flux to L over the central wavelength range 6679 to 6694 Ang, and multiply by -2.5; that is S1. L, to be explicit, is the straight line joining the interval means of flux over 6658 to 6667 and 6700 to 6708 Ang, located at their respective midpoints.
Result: 0.10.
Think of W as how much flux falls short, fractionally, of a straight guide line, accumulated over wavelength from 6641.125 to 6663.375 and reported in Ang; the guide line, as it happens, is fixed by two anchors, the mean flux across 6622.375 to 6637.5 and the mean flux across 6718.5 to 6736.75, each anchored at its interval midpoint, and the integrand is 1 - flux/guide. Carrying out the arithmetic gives 1.0 Ang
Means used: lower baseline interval 23.7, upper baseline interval 16.9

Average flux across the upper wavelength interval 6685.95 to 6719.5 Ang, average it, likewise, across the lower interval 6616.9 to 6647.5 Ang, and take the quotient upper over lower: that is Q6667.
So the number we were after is 0.8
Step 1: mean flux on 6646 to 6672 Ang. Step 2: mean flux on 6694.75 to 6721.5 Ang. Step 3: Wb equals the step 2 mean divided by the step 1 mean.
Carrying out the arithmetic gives 0.9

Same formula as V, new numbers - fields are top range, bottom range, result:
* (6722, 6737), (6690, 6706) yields 0.91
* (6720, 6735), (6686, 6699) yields 0.93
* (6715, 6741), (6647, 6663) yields 0.85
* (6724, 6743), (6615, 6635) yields 0.76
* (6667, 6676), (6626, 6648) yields 0.95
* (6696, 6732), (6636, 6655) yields 0.84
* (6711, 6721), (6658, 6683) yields 0.84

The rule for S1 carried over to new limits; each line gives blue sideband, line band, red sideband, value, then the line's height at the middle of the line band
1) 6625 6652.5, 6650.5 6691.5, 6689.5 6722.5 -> 0.04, 20.8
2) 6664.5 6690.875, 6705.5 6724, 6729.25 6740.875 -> 0.04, 18.6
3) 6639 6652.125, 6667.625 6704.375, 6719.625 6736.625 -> 0.02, 19.9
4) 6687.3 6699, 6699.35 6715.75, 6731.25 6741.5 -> -0.08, 18.3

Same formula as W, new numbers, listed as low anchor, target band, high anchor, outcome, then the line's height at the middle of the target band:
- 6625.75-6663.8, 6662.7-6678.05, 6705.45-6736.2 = -0.8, 20.5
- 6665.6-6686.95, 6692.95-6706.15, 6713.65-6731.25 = -0.4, 18.5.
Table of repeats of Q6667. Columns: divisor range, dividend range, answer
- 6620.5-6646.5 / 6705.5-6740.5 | 0.76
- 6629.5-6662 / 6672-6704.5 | 0.88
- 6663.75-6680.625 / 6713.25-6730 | 0.78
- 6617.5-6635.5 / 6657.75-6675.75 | 0.88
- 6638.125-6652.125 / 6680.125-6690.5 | 0.80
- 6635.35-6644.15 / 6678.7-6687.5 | 0.79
